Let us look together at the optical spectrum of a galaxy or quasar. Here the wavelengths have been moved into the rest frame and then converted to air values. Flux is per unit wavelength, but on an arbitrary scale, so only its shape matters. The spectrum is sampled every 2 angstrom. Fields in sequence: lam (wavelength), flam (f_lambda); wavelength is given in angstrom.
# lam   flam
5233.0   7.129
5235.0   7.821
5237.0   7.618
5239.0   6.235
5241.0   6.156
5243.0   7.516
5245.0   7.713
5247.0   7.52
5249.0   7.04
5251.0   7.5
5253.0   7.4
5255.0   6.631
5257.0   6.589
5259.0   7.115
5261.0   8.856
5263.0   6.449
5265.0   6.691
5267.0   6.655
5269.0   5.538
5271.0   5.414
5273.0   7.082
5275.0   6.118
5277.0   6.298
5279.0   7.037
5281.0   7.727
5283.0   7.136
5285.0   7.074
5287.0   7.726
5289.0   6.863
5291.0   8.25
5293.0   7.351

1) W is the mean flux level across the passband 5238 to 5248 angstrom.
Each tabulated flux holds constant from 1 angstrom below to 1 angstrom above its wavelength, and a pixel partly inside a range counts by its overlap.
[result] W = 7.03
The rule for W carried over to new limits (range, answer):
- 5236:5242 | 6.67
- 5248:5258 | 7.03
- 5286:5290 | 7.29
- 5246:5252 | 7.35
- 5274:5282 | 6.8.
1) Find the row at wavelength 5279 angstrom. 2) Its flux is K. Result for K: 7.037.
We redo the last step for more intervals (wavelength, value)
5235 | 7.821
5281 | 7.727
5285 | 7.074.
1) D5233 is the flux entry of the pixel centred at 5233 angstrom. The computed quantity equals 7.129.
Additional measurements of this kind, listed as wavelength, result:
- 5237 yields 7.618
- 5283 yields 7.136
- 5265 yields 6.691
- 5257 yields 6.589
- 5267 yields 6.655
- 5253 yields 7.4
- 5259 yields 7.115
